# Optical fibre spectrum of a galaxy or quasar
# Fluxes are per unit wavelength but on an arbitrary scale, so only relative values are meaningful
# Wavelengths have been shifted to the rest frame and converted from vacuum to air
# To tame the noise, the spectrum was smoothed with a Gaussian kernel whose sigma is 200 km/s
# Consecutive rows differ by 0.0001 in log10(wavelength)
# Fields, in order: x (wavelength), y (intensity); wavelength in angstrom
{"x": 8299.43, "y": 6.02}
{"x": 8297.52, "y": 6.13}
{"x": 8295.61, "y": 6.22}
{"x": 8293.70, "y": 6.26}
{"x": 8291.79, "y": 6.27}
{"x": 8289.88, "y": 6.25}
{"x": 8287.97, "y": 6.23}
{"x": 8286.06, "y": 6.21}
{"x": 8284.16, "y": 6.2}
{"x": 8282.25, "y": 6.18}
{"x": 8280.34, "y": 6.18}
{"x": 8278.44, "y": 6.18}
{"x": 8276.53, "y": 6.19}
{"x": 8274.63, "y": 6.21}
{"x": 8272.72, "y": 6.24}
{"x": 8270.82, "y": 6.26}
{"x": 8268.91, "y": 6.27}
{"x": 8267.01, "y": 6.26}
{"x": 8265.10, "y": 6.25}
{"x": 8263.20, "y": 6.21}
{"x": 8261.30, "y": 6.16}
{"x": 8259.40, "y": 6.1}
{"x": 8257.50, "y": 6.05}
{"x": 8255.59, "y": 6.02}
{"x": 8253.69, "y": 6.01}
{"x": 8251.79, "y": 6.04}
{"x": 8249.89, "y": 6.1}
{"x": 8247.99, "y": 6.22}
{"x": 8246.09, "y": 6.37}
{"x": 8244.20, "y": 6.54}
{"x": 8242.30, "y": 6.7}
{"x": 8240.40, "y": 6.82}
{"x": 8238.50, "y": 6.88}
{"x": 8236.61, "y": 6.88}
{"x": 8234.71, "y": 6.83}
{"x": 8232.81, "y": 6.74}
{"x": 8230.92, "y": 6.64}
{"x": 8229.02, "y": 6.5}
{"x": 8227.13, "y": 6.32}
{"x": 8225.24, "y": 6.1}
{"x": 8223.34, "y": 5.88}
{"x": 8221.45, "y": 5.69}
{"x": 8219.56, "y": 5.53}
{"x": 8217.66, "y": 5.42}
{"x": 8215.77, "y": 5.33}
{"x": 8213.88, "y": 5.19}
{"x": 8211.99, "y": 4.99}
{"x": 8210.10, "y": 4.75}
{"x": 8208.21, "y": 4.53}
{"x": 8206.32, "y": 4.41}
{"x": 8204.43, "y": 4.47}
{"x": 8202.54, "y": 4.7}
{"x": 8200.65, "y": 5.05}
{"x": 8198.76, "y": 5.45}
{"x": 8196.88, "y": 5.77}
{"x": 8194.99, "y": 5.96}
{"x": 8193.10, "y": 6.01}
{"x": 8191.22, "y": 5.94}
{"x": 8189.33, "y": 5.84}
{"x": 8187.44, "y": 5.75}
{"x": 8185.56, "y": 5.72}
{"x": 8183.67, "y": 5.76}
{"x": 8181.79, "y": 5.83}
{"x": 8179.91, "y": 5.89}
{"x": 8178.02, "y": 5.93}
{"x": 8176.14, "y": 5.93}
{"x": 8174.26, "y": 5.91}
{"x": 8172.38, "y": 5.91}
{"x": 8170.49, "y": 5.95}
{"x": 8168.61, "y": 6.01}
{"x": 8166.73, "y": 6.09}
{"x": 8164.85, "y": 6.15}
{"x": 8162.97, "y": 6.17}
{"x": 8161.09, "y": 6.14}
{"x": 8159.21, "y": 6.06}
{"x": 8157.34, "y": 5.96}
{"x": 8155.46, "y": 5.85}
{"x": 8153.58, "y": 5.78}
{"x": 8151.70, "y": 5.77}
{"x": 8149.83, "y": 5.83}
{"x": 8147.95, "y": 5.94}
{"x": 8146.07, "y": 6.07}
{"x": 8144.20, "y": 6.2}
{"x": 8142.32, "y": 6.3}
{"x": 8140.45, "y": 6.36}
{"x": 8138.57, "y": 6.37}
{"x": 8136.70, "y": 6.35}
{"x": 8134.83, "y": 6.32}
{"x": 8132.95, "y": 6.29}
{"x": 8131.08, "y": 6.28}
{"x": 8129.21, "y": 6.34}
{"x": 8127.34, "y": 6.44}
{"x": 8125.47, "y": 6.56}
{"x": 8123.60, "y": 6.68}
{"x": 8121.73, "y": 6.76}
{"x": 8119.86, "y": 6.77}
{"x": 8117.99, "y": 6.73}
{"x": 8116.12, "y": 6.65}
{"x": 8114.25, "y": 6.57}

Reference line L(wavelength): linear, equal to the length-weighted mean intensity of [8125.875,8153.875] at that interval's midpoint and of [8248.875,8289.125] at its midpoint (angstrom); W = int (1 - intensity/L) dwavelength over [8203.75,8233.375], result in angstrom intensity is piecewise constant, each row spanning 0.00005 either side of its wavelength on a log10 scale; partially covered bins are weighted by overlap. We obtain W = 3.1 angstrom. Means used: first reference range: 6.19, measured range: 5.53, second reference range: 6.17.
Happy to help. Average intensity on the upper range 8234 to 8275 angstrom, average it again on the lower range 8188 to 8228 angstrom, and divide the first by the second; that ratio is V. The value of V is 1.17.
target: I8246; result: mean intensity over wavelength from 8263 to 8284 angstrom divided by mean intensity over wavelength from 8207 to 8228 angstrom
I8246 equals 1.1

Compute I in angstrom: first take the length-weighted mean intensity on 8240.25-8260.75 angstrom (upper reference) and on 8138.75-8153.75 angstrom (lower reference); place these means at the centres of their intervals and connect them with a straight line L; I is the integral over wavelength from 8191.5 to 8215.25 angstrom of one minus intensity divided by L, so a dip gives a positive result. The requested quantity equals 4.0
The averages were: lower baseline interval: 6.06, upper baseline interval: 6.25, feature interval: 5.13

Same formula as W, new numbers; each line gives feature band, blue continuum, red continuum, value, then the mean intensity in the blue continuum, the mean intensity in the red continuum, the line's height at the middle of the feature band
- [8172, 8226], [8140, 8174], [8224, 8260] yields 6.2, 6.02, 6.41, 6.21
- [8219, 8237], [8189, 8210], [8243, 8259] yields -1.7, 5.25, 6.17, 5.76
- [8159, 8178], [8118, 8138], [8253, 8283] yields 1.1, 6.49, 6.17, 6.4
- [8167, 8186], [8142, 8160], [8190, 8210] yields -1.1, 5.96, 5.22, 5.58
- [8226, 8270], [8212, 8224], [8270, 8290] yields -4.3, 5.46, 6.21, 5.82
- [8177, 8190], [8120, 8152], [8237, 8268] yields 1.0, 6.31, 6.31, 6.31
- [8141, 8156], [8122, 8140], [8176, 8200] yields 0.6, 6.42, 5.82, 6.23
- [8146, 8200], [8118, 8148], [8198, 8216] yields -3.4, 6.4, 4.86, 5.57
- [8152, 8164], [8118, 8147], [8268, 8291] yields 0.8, 6.42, 6.22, 6.38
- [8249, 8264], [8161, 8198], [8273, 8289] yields 0.1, 5.93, 6.2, 6.13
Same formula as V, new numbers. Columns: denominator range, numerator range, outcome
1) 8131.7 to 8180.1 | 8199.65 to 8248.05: 0.96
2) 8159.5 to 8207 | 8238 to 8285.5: 1.09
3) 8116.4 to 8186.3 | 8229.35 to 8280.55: 1.03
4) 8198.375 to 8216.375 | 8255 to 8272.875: 1.27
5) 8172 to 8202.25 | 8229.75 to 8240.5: 1.18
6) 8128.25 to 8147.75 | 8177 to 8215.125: 0.86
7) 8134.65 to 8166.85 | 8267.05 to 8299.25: 1.02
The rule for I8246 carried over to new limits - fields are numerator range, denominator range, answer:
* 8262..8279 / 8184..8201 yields 1.08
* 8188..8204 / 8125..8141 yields 0.87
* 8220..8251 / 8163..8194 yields 1.09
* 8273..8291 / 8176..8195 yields 1.06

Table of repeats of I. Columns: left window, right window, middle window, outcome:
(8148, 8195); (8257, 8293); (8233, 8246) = -1.4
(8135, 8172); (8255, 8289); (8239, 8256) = -0.5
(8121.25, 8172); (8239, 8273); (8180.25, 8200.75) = 1.5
